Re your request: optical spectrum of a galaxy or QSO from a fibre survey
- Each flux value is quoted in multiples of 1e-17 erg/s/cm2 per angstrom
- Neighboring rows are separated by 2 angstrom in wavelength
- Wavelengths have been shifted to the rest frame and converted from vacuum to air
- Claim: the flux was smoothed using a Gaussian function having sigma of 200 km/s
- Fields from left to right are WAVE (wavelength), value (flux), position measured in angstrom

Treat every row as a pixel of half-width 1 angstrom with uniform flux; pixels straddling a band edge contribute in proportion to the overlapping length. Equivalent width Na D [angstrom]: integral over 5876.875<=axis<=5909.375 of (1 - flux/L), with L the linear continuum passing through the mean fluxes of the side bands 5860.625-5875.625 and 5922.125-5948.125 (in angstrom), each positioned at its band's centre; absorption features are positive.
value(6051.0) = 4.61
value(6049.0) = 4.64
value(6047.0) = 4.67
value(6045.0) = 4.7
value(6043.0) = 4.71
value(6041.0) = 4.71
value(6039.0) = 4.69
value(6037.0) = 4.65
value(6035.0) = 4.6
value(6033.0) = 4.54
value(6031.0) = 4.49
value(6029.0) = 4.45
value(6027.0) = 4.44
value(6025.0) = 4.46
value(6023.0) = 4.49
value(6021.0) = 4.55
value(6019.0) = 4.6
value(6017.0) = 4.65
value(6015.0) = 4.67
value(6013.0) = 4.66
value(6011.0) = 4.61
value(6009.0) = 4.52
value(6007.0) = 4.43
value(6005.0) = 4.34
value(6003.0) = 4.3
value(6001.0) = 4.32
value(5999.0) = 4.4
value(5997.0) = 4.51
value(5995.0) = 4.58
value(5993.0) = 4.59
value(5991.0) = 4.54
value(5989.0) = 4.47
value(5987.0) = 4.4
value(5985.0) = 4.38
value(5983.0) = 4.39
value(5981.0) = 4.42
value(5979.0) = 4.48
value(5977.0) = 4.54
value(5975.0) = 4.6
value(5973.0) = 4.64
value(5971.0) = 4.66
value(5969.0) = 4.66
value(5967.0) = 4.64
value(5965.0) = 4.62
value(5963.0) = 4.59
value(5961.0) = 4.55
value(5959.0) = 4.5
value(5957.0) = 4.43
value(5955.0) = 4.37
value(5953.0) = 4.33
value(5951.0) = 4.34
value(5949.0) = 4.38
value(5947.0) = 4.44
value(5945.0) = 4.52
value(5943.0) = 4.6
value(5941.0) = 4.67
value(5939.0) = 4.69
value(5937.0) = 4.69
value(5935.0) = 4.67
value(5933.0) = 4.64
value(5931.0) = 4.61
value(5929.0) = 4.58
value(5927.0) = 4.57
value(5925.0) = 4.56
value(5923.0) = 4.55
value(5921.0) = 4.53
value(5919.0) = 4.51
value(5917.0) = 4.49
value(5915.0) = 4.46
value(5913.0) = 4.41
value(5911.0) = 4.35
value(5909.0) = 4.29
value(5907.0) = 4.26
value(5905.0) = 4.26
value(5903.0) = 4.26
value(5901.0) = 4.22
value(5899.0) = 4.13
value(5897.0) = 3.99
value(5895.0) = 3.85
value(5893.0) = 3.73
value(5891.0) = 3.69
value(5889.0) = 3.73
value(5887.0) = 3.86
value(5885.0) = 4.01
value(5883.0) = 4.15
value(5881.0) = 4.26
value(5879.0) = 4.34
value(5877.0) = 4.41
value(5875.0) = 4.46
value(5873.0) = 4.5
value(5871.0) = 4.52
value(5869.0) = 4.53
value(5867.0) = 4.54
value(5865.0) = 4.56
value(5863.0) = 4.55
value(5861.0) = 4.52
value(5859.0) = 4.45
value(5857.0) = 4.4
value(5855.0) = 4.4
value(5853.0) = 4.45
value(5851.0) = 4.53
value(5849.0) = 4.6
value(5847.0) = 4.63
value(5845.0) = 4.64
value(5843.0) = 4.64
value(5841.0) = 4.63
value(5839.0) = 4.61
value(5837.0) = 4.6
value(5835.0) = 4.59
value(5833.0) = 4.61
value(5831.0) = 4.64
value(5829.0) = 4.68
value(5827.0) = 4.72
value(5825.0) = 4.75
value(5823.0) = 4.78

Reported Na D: 3.4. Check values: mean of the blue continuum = 4.52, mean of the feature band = 4.07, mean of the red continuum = 4.6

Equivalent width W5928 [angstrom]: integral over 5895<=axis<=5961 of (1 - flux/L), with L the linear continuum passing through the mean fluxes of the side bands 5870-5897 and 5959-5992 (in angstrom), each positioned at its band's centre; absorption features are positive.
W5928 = -1.9 angstrom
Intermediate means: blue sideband 4.11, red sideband 4.54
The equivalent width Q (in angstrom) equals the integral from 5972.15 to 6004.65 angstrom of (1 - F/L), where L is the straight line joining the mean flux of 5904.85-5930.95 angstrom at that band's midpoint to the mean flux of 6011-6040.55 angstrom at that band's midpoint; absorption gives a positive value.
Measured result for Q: 0.45 angstrom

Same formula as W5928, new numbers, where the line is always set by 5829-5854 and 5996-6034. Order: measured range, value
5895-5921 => 1.5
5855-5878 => 0.5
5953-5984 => -0.1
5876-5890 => 1.4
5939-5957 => 0.3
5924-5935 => -0.1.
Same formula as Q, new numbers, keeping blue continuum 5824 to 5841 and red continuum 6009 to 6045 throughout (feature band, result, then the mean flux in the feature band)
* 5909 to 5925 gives 0.5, 4.47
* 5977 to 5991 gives 0.5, 4.44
